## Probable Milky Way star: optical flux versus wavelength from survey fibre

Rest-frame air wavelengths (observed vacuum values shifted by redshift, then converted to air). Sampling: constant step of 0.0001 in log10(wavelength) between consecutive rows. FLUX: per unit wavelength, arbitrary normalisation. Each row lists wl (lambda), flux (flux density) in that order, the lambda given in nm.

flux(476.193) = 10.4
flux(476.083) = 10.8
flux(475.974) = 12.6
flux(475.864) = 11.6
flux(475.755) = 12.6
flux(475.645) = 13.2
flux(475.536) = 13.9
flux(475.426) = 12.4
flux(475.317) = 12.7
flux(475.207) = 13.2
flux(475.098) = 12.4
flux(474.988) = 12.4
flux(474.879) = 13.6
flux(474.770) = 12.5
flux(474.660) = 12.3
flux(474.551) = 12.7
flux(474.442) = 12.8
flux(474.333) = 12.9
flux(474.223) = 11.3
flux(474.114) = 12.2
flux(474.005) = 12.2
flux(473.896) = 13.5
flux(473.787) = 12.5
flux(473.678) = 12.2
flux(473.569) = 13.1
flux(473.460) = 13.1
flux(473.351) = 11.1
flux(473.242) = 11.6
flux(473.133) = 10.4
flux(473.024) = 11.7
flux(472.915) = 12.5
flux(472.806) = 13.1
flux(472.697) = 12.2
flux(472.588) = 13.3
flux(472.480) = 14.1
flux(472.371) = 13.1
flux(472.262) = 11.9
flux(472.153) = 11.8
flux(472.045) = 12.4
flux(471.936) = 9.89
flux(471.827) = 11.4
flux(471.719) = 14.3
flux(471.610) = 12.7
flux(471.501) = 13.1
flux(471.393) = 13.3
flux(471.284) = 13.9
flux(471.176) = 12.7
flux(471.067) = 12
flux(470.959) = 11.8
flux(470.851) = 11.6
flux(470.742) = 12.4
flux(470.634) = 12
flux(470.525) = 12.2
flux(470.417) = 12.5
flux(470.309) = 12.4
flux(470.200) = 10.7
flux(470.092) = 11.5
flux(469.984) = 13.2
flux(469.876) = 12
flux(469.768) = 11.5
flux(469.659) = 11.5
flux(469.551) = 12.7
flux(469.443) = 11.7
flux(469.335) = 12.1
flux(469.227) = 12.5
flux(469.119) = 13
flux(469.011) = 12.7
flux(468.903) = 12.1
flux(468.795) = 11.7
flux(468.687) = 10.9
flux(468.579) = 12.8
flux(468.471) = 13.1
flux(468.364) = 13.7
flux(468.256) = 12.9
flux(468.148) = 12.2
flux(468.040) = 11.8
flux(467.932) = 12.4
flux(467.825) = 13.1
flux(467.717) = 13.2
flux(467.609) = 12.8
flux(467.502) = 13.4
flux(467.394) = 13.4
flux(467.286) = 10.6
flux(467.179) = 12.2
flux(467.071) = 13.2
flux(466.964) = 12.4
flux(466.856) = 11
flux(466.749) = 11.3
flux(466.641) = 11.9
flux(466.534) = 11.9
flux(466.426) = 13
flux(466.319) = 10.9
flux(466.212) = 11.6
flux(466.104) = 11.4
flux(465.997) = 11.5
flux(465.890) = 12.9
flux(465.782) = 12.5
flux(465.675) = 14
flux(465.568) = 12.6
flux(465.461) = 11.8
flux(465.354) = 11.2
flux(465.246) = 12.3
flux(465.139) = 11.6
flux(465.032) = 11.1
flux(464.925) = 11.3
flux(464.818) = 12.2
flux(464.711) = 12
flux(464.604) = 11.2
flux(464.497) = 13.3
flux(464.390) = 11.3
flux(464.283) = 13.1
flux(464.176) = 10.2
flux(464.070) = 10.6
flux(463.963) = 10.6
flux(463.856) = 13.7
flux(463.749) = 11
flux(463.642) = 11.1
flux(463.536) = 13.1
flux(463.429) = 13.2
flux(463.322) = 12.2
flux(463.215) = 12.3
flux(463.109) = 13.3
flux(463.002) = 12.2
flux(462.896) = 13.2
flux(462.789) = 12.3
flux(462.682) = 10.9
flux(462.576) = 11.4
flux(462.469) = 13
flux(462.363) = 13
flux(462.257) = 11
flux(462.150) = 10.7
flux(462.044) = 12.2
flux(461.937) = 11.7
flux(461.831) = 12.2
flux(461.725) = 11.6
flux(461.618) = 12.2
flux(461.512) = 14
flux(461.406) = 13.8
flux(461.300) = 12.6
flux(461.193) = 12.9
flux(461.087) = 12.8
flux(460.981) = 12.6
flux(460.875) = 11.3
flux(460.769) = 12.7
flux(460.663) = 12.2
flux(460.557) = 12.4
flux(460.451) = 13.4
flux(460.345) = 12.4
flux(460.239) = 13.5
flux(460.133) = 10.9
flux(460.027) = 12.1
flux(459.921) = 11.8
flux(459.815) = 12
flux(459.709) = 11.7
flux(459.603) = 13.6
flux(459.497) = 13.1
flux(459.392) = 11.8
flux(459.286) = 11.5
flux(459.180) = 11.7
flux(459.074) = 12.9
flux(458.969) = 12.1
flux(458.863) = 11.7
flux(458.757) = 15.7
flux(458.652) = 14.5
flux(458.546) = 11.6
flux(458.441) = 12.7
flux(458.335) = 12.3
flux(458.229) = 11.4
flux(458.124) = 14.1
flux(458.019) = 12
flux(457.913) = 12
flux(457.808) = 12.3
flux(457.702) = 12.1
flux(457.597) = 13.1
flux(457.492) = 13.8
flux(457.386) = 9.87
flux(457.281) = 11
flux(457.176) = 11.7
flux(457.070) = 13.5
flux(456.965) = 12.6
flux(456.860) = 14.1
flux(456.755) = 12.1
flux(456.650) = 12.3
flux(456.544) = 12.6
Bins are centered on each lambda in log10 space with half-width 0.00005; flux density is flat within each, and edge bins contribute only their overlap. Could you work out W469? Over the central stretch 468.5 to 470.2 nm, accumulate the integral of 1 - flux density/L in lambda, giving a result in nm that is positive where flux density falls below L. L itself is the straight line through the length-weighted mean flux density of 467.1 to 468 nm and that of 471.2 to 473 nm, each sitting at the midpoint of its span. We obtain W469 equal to 0.07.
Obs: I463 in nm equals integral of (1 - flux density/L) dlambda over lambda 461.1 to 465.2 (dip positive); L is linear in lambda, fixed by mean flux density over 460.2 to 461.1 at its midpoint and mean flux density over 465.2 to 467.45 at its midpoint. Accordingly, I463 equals 0.09 nm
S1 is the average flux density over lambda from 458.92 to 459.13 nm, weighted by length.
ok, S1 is 12.5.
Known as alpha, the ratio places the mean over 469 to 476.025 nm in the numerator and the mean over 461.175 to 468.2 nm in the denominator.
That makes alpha 1.0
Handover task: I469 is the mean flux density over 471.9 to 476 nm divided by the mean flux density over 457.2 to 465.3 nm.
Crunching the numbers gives 1.02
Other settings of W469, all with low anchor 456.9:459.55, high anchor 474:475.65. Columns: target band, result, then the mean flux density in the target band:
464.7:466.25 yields 0.067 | 12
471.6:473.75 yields 0.060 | 12.3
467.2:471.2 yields 0.097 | 12.3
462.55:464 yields 0.036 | 12.2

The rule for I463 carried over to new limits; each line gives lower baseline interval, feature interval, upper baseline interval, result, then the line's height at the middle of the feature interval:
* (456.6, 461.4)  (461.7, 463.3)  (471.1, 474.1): 0.05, 12.5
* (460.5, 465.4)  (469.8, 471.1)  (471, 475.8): 0.04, 12.4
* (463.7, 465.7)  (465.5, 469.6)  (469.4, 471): -0.15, 11.9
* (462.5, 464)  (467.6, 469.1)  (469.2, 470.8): -0.06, 12.1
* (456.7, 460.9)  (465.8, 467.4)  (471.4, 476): 0.07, 12.5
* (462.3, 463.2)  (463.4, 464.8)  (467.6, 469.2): 0.07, 12.4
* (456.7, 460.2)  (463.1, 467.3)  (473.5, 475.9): 0.18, 12.5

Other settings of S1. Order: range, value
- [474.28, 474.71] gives 12.7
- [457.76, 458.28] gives 12.4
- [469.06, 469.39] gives 12.5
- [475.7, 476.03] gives 12.3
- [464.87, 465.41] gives 11.5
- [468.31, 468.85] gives 12.4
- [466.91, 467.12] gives 12.8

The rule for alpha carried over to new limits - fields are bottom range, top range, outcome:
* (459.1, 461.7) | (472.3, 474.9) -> 1.00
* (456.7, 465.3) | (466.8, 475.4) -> 1.01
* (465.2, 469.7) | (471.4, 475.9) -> 1.02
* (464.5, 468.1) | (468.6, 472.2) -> 1.01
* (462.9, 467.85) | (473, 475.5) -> 1.02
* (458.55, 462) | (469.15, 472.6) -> 0.98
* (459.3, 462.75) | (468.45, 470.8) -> 0.99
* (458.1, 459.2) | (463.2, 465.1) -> 0.93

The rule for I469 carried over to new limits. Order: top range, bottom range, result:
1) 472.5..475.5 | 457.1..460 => 1.01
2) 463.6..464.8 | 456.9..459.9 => 0.94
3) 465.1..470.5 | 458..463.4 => 0.98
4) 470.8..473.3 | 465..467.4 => 1.03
